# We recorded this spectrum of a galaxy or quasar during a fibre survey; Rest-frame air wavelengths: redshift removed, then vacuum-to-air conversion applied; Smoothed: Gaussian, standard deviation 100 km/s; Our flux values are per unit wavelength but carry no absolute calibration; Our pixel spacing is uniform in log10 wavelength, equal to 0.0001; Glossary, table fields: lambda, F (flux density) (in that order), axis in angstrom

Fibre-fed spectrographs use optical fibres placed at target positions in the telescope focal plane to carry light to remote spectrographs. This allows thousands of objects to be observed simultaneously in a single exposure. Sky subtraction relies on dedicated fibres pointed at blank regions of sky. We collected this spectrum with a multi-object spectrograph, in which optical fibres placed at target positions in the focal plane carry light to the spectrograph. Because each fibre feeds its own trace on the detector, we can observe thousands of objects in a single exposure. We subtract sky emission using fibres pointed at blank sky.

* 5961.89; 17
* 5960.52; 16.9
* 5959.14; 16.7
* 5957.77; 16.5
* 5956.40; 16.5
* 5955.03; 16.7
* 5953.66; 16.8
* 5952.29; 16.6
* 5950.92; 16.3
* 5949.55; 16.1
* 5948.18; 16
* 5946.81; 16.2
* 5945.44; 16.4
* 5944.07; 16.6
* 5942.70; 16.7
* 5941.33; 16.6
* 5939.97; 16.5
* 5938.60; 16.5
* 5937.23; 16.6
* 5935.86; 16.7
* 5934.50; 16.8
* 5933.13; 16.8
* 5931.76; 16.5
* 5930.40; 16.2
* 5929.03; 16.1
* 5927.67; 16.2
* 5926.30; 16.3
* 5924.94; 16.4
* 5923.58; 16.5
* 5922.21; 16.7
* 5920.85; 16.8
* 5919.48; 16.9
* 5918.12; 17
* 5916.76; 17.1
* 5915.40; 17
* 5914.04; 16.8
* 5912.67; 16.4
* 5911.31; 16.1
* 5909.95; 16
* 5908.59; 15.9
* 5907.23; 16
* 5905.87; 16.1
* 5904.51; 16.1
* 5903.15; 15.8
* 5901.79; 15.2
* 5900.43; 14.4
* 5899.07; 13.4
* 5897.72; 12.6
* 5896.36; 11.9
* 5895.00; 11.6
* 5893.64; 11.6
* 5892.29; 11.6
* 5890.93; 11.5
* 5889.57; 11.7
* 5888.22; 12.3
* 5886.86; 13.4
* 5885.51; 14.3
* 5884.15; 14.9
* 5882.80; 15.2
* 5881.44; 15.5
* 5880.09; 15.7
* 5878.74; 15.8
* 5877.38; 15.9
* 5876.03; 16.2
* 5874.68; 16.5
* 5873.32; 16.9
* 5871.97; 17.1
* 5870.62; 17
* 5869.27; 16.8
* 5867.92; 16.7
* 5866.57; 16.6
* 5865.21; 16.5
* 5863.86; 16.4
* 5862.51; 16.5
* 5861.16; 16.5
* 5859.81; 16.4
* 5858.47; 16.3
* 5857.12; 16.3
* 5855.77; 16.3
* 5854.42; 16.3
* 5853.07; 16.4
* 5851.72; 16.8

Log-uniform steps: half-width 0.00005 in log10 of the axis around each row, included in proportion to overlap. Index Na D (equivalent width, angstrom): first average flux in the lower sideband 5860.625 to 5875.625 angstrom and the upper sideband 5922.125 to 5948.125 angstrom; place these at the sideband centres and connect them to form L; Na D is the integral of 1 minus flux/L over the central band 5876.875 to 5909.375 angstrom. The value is 4.9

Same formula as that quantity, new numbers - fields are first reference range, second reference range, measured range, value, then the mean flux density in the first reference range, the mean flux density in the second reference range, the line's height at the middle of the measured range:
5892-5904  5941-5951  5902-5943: -4.6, 13.2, 16.3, 14.8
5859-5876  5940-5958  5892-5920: 2.5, 16.6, 16.5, 16.6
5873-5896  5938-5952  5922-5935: -0.6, 14.1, 16.4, 15.8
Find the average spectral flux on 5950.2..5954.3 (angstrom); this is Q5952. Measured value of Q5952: 16.6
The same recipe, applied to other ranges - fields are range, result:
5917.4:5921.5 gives 16.9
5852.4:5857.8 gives 16.3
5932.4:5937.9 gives 16.7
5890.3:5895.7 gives 11.6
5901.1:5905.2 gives 15.7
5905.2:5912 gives 16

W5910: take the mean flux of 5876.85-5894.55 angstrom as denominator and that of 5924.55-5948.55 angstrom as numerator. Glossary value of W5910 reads 1.2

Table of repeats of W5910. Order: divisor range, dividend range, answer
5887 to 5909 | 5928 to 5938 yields 1.22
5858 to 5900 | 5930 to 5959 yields 1.11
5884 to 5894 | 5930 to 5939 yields 1.32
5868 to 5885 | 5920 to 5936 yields 1.02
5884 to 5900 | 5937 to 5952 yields 1.31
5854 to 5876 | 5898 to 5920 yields 0.96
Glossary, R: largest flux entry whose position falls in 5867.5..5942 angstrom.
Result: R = 17.1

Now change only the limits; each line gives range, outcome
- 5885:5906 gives 16.1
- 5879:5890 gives 15.7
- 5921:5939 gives 16.8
